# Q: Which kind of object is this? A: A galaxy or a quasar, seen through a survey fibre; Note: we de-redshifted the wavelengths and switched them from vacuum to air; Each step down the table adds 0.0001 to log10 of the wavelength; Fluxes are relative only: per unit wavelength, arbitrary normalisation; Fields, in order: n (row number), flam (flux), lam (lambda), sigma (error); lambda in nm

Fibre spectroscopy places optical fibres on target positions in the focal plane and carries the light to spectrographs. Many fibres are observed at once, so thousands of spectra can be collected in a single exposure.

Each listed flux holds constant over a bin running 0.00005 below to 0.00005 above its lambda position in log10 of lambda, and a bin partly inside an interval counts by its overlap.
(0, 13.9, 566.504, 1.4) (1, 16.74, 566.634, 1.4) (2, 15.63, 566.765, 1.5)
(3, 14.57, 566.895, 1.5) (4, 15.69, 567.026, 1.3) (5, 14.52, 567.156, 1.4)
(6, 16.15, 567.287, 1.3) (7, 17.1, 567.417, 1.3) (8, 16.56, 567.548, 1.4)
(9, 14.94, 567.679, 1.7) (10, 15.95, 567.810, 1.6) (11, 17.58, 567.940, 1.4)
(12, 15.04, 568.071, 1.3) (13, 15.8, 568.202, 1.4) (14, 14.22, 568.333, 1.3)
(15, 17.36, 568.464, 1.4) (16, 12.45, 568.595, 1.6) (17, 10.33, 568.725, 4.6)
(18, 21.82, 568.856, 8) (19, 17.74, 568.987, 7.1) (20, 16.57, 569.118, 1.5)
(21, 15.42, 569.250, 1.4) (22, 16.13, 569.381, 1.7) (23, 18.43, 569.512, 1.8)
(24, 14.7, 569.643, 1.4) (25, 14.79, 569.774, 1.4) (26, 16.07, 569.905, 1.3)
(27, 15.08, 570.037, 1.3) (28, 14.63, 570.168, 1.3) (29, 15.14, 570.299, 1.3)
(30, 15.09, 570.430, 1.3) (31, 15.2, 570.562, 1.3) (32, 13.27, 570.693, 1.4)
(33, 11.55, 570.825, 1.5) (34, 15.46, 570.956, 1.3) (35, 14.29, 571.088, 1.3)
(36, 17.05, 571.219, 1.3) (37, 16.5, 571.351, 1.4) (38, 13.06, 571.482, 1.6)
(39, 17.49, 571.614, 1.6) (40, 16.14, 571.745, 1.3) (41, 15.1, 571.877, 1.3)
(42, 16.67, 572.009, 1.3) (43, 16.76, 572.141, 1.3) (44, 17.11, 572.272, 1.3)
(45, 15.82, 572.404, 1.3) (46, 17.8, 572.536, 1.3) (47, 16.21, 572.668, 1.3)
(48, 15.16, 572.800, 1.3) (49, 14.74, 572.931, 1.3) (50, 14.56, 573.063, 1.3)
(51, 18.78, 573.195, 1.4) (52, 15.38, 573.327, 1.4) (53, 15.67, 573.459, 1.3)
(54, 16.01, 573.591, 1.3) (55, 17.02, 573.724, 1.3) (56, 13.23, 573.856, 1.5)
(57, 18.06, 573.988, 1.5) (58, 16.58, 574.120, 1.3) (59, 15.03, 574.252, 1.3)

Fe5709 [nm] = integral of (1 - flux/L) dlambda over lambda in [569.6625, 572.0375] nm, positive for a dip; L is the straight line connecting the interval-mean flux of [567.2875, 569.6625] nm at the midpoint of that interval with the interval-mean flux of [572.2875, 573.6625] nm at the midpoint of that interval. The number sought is 0.14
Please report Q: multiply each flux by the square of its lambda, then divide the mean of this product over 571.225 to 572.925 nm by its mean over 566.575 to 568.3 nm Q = 1.04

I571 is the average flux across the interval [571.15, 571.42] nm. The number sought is 16.7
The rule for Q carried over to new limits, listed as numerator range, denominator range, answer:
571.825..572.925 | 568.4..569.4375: 1.03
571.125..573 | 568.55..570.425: 1.04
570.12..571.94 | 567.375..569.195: 0.95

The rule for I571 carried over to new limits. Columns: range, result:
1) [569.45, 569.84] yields 16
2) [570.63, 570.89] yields 12.4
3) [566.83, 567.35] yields 15.2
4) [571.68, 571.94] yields 15.6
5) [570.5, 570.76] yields 14.2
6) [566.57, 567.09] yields 15.6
